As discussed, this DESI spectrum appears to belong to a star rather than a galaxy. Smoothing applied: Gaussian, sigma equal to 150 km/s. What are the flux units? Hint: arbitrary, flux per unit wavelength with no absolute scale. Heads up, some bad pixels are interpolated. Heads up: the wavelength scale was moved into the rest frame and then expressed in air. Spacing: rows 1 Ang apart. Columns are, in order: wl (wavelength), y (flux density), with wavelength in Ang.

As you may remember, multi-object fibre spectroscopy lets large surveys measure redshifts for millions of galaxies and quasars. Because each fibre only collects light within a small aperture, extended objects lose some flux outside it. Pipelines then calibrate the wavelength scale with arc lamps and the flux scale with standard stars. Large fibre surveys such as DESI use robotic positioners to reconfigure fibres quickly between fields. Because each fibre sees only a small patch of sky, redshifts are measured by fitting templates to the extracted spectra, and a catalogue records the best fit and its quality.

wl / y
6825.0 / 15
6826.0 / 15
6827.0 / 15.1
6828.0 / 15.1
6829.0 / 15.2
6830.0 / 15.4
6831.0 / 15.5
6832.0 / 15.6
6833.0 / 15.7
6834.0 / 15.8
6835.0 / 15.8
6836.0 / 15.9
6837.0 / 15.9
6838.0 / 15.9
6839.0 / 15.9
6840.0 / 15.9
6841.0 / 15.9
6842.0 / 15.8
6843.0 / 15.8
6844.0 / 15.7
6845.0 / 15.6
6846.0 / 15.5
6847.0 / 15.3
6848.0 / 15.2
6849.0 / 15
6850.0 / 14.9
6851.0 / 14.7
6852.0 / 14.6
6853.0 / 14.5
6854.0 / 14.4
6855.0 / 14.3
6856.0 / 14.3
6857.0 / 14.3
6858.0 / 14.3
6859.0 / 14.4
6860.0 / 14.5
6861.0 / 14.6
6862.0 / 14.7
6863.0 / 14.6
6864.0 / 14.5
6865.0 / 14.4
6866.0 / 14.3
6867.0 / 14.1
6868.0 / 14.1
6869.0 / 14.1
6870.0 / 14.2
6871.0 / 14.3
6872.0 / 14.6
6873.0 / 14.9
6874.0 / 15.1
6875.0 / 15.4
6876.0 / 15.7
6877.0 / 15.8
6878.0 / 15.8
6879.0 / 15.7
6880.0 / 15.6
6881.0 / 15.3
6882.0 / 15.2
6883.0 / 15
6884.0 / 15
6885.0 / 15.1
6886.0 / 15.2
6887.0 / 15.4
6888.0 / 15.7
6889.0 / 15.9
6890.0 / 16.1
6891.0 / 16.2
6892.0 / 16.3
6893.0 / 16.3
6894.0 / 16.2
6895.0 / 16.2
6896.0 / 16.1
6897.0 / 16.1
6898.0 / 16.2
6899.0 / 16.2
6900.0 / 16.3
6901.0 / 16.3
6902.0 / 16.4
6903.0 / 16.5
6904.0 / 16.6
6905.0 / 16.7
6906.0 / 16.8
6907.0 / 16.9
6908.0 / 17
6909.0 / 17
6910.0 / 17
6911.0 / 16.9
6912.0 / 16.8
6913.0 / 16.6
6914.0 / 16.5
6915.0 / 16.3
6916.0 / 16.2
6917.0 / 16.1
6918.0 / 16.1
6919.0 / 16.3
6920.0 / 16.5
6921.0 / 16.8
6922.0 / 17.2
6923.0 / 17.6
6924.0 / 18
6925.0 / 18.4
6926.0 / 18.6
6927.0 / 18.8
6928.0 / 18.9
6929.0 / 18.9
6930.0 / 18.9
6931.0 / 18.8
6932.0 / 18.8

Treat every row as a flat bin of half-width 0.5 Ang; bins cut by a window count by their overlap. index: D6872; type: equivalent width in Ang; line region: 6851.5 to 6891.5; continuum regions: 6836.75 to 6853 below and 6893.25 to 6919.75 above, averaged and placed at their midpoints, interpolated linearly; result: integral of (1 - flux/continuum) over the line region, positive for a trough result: 2.5 Ang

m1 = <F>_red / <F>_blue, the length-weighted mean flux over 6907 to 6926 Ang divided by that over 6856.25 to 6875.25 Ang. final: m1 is 1.2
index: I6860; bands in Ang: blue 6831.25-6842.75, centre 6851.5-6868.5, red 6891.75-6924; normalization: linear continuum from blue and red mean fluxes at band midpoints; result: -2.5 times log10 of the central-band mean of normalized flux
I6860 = 0.12 mag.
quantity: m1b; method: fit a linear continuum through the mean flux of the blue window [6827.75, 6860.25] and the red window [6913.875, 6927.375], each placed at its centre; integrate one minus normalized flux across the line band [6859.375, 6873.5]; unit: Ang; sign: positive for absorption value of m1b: 1.2 Ang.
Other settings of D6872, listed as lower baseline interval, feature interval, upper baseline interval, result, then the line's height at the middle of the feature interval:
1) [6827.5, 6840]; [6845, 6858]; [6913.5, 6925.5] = 0.9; 15.9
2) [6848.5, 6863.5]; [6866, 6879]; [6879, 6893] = 0.2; 15.1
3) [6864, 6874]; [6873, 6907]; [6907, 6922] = -1.1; 15.4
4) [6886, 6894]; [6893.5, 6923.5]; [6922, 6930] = 1.1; 17.2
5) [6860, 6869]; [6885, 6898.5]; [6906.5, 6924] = -0.3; 15.7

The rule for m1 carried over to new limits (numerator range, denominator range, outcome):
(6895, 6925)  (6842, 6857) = 1.11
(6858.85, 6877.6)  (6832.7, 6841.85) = 0.92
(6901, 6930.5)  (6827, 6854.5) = 1.11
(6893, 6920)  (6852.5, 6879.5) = 1.12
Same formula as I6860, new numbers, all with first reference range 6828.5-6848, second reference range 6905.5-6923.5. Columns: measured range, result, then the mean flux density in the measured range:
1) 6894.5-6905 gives 0.01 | 16.3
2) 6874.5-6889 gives 0.06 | 15.4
